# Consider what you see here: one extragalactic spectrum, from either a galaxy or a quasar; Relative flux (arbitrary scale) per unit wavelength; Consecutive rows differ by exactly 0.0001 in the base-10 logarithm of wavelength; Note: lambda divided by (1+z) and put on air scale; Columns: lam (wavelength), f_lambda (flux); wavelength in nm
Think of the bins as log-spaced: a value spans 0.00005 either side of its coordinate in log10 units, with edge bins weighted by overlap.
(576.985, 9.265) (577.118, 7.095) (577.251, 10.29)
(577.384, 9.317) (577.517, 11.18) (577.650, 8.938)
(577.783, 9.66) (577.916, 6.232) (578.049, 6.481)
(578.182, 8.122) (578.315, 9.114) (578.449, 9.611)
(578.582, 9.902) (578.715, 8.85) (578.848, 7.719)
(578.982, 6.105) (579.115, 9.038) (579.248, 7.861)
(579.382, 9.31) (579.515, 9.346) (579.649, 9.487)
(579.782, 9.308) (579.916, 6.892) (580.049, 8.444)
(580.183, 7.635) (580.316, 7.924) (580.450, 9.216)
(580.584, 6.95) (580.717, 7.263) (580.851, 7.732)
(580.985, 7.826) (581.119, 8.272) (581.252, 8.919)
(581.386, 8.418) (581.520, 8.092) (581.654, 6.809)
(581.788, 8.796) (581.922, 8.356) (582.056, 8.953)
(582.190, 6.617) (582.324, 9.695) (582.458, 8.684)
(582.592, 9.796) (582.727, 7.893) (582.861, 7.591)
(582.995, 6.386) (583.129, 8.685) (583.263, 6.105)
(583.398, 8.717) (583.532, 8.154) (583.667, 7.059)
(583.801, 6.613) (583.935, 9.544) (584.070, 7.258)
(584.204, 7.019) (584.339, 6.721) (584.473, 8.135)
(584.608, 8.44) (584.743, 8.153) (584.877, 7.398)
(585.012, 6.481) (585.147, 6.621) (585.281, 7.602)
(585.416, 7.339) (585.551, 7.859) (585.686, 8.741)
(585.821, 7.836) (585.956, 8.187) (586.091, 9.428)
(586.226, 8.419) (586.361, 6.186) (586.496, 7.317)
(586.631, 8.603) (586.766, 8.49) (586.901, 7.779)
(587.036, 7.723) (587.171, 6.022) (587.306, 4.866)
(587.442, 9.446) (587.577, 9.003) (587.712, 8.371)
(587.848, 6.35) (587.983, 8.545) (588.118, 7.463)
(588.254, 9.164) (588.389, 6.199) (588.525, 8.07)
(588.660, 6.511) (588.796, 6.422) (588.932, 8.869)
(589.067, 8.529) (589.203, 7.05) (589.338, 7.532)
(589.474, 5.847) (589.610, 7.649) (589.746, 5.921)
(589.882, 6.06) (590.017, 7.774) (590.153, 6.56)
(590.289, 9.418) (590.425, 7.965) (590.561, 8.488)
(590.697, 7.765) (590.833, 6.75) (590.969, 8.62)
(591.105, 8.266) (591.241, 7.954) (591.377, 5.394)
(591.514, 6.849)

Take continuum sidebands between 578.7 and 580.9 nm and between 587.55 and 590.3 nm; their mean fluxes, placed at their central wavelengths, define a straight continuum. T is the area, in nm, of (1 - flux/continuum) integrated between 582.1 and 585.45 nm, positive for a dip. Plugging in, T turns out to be 0.06 nm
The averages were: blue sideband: 8.17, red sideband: 7.43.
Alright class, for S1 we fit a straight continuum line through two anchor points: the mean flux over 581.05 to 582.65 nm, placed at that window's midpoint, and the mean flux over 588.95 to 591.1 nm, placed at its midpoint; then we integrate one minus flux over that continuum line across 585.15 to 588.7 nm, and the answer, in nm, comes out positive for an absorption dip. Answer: 0.06 nm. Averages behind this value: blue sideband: 8.45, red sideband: 7.52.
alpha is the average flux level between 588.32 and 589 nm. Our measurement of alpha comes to 7.22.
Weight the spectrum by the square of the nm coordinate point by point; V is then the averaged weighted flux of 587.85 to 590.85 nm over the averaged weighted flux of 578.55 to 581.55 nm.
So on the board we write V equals 0.9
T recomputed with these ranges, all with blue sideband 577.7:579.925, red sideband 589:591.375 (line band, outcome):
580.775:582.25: 0.03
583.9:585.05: 0.04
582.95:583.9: 0.07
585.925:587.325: 0.03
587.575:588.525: -0.02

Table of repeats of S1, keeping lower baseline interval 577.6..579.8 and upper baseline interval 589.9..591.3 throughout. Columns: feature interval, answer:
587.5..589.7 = 0.11 nm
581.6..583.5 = 0.05 nm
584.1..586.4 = 0.13 nm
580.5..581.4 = 0.05 nm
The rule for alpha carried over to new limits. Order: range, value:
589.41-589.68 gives 6.74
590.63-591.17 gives 7.85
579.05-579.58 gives 8.89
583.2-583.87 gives 7.34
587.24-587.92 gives 7.62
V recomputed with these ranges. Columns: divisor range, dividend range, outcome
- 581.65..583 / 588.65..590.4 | 0.90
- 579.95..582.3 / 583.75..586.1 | 0.97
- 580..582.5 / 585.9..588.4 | 0.98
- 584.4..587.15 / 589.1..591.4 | 0.96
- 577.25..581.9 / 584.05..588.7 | 0.93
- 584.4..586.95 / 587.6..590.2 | 0.95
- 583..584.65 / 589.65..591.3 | 1.02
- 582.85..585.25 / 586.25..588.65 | 1.03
